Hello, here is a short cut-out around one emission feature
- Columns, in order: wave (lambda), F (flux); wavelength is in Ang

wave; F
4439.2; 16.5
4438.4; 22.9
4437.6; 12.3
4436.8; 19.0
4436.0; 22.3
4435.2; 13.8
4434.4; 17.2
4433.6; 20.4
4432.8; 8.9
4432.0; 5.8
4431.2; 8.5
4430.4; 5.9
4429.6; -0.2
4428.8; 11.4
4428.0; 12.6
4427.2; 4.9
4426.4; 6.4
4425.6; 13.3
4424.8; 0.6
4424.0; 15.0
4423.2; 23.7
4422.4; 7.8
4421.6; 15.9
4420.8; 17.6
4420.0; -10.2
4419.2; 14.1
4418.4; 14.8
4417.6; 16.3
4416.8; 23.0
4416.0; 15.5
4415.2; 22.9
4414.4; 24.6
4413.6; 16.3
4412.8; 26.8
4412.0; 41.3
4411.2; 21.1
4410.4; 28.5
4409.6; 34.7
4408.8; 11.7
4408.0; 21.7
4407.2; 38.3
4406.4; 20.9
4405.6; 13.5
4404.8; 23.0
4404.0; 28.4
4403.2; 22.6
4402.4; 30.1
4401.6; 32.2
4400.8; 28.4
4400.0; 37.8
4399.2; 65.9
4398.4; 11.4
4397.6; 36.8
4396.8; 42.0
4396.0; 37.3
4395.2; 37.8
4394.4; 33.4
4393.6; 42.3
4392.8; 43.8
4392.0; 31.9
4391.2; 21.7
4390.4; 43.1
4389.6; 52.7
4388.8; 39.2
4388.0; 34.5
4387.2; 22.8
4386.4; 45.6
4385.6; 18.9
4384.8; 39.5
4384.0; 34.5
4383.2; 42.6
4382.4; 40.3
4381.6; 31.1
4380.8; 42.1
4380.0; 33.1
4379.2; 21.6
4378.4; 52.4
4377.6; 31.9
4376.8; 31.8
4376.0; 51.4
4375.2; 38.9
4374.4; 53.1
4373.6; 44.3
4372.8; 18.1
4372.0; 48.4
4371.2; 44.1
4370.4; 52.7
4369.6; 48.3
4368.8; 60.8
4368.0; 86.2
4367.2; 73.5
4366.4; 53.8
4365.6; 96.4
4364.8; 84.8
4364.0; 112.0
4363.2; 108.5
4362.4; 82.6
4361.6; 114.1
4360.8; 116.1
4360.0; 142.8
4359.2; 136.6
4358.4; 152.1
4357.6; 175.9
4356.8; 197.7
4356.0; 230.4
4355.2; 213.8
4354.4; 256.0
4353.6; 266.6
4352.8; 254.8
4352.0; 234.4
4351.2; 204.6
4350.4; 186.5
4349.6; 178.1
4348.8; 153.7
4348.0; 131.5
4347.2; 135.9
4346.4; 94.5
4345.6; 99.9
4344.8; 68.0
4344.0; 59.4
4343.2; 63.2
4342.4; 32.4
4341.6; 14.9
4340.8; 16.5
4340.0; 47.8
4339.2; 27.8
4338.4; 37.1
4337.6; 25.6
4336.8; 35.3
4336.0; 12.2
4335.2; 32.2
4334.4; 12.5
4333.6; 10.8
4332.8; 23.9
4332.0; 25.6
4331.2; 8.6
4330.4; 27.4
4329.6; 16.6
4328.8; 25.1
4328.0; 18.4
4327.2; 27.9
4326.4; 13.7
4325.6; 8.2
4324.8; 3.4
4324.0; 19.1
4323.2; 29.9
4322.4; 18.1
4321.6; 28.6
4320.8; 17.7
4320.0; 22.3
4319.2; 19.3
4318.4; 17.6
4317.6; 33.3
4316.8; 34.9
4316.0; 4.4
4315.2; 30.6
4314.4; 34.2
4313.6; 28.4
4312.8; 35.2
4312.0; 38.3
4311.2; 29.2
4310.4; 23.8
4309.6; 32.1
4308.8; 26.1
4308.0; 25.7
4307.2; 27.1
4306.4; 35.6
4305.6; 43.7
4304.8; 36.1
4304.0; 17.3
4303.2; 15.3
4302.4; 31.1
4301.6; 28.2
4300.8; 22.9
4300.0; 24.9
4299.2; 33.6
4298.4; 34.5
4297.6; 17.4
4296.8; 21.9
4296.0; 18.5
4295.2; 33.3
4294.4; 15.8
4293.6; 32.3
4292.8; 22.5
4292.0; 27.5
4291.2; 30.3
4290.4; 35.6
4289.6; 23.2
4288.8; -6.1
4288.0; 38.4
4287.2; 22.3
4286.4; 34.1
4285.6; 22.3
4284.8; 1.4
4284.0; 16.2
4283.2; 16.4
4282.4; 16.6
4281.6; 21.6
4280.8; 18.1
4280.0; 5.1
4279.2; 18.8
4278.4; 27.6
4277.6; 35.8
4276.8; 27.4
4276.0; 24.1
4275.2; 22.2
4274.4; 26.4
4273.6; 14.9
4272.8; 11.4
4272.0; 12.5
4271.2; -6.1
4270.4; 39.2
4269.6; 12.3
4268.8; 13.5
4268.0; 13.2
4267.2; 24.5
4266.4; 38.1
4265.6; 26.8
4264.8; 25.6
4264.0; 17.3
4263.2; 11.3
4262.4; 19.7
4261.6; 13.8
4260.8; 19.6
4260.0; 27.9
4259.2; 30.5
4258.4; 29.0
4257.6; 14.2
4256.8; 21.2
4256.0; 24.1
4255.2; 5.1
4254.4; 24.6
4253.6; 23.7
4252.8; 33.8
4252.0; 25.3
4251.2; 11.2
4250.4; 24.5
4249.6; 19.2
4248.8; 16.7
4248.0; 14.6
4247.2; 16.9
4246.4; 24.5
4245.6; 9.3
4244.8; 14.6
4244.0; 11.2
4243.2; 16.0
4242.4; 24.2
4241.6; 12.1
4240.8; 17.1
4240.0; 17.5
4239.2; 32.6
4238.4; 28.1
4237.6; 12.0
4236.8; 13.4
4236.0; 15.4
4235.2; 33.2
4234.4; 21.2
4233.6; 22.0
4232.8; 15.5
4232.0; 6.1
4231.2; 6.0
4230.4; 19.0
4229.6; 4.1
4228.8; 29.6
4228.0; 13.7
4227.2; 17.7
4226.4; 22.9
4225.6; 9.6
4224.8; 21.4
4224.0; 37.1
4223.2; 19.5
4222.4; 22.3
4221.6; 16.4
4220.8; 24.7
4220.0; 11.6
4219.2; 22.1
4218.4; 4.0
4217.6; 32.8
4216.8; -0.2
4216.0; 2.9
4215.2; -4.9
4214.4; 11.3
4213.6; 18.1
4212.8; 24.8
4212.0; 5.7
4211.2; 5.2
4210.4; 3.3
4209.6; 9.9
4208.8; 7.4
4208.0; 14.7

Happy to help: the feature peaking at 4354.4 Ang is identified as Lyman alpha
